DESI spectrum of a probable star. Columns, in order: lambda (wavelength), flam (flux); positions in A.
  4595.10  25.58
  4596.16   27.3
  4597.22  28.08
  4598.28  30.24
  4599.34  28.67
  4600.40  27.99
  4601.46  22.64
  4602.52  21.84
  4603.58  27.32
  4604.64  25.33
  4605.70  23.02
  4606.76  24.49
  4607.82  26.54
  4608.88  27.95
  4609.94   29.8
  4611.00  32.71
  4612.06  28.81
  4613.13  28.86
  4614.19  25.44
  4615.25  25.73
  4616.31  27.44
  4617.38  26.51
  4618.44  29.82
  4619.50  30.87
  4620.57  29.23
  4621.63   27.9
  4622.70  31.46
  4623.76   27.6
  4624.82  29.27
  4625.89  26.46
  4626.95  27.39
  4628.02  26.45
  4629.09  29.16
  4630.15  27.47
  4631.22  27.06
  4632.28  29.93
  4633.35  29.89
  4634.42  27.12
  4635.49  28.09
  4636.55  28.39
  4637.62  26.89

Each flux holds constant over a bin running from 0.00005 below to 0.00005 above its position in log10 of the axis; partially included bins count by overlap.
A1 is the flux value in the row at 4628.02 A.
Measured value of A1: 26.45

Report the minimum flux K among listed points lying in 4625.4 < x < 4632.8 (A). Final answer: 26.45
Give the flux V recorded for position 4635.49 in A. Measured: 28.09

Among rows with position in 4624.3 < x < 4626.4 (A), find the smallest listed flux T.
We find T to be 26.46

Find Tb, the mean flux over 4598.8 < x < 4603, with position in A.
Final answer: 25.3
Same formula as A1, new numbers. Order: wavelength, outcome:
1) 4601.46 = 22.64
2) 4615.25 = 25.73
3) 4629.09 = 29.16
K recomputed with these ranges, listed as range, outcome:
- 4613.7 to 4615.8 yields 25.44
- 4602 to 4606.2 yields 21.84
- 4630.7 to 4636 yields 27.06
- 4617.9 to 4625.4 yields 27.6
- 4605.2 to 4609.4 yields 23.02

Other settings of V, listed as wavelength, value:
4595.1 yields 25.58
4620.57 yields 29.23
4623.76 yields 27.6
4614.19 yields 25.44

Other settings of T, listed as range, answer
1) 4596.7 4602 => 22.64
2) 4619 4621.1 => 29.23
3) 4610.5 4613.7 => 28.81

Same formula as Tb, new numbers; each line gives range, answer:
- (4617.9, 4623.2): 29.8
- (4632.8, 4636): 28.3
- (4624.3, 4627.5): 27.7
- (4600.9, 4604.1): 24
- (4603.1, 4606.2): 25.2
